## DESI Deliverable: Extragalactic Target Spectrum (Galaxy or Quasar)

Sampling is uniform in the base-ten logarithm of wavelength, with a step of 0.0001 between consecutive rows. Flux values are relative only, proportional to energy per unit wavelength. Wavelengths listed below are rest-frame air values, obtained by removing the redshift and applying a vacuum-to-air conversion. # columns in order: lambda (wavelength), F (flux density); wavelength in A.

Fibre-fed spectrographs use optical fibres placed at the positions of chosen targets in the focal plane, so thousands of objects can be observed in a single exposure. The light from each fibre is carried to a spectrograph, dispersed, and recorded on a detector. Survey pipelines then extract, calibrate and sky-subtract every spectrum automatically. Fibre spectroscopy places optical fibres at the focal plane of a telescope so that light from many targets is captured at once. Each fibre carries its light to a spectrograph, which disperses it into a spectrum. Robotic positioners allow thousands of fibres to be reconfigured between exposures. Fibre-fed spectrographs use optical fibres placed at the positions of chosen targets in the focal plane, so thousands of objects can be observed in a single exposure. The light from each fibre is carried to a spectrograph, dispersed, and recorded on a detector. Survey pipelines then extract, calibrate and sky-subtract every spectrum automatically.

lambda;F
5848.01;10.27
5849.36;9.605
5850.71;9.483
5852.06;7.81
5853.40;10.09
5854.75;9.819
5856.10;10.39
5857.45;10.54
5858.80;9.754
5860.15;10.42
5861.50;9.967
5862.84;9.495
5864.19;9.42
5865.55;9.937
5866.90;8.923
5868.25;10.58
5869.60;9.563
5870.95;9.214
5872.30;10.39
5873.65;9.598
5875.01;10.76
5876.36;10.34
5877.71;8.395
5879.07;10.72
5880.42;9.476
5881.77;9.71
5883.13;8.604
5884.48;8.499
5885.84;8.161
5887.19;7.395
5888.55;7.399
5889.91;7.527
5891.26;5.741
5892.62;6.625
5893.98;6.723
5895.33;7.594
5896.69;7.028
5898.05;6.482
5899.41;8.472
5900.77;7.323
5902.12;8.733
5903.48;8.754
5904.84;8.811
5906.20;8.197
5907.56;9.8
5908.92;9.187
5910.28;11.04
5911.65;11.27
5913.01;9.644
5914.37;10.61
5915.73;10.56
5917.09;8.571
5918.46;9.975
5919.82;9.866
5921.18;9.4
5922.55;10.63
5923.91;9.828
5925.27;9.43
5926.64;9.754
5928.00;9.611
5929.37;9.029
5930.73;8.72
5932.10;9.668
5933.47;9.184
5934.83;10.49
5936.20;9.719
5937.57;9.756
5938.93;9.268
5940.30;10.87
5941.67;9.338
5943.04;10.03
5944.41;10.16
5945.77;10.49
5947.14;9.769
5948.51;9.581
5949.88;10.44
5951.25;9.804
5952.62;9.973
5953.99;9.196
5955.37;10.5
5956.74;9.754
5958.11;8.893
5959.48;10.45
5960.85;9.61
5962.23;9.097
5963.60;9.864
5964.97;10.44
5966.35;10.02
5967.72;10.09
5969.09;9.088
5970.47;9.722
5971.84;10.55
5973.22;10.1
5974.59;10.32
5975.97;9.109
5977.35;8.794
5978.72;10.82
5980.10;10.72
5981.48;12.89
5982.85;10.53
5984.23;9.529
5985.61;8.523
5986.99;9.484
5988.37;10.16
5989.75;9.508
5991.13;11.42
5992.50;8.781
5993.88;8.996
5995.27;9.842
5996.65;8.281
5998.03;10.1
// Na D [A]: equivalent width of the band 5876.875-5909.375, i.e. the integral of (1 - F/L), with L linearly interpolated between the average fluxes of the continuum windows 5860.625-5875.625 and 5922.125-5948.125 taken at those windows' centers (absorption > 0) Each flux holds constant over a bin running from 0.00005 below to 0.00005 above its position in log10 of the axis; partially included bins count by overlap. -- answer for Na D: 5.48 A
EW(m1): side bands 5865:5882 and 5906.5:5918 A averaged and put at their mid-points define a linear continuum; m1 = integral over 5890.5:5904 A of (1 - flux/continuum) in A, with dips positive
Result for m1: 3.55 A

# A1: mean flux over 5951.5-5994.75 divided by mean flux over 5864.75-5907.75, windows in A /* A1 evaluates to 1.2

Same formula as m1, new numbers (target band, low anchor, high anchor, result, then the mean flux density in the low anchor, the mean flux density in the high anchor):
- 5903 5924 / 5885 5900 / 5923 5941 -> -3.13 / 7.2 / 9.65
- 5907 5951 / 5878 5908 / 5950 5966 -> -4.14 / 8.07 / 9.8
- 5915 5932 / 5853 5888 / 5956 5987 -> 0.29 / 9.61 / 9.94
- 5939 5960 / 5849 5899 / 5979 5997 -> -0.68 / 8.97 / 9.94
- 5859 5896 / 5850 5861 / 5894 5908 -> 0.11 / 9.79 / 8.03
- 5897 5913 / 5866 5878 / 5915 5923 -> 1.48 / 9.81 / 9.81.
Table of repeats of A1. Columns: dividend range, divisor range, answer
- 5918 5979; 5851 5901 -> 1.10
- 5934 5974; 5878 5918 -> 1.15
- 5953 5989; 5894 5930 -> 1.08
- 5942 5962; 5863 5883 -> 1.01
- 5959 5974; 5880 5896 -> 1.28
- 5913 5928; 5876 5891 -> 1.14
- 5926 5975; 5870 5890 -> 1.07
